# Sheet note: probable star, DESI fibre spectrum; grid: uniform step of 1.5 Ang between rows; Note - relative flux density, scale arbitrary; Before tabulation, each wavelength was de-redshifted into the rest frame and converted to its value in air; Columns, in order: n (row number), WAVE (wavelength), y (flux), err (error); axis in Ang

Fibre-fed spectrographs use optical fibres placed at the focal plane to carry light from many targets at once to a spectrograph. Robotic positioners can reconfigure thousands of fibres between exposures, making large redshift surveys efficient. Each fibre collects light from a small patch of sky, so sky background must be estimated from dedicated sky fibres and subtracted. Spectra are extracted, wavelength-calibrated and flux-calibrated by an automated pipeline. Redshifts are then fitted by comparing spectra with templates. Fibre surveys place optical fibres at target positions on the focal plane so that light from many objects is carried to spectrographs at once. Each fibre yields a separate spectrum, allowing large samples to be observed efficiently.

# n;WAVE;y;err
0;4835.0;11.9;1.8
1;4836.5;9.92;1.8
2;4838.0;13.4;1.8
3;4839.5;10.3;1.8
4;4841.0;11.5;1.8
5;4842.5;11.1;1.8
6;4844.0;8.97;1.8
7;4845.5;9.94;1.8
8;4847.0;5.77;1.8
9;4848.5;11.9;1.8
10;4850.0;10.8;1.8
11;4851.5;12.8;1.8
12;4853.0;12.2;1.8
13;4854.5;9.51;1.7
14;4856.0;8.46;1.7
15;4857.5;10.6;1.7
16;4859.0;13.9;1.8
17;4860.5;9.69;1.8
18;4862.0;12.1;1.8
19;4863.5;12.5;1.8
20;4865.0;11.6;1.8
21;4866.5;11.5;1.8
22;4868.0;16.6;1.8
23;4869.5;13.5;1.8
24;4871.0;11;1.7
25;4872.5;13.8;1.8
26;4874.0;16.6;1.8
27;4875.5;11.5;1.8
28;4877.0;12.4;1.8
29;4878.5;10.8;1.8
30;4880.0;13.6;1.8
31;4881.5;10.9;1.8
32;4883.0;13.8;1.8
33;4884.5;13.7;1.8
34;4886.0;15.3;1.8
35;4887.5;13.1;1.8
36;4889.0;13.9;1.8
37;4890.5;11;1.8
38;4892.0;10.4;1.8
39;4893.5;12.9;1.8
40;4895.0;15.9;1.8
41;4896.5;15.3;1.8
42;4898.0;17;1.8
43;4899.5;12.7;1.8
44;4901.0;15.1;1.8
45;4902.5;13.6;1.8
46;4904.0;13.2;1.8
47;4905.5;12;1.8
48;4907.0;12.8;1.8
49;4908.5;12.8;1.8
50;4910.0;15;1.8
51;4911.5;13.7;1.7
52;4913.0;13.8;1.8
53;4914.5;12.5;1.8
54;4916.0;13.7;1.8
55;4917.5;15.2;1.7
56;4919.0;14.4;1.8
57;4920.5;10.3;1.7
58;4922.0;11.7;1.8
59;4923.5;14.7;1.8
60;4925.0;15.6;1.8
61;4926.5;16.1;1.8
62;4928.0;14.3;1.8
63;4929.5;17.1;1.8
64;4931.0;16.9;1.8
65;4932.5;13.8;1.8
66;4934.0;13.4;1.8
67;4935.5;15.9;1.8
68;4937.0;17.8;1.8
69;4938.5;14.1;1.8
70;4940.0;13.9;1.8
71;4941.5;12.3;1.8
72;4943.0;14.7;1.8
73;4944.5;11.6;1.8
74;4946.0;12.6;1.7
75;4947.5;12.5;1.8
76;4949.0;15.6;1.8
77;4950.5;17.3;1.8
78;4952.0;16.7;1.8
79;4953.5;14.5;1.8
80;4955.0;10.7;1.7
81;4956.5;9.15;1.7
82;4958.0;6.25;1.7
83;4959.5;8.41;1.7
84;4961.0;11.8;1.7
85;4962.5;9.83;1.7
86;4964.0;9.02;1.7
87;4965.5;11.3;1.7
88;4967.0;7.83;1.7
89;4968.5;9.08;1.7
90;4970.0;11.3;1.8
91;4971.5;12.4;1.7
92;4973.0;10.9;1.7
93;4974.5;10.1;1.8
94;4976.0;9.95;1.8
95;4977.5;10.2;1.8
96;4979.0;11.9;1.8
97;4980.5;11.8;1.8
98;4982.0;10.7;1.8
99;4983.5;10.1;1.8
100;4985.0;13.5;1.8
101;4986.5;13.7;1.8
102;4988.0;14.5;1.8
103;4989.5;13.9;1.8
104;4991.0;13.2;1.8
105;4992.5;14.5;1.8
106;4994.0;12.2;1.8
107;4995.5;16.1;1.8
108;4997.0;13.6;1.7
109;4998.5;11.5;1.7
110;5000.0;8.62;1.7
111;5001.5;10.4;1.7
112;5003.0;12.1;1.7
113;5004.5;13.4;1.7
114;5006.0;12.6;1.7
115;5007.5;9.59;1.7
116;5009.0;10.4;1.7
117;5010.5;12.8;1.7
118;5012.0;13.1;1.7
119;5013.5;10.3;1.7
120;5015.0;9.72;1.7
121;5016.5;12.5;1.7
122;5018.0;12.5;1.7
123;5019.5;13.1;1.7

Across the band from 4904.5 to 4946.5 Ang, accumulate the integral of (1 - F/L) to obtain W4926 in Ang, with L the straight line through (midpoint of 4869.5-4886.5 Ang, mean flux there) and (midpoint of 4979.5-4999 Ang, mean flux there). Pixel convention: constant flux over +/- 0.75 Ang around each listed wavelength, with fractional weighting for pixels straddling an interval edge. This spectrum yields -3.2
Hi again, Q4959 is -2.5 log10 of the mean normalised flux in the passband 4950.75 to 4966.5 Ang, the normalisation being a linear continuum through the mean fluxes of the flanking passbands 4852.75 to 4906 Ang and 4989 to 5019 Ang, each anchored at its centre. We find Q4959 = 0.14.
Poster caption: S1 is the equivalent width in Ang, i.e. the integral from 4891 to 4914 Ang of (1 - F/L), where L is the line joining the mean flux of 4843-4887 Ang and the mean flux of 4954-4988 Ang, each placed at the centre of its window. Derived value -4.5 Ang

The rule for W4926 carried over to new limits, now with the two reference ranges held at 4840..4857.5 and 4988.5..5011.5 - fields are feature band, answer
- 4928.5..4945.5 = -4.7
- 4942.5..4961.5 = -1.2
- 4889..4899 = -2.6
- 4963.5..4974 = 1.4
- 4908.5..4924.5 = -3.3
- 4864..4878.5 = -3.3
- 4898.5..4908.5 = -2.1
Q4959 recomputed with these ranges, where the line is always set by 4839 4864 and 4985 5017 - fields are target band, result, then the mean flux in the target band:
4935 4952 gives -0.23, 14.5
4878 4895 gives -0.16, 12.8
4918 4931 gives -0.25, 14.4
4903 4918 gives -0.18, 13.4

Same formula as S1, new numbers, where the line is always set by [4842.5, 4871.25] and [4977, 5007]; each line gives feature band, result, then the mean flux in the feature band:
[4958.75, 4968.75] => 2.1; 9.64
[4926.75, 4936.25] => -2.7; 15.3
